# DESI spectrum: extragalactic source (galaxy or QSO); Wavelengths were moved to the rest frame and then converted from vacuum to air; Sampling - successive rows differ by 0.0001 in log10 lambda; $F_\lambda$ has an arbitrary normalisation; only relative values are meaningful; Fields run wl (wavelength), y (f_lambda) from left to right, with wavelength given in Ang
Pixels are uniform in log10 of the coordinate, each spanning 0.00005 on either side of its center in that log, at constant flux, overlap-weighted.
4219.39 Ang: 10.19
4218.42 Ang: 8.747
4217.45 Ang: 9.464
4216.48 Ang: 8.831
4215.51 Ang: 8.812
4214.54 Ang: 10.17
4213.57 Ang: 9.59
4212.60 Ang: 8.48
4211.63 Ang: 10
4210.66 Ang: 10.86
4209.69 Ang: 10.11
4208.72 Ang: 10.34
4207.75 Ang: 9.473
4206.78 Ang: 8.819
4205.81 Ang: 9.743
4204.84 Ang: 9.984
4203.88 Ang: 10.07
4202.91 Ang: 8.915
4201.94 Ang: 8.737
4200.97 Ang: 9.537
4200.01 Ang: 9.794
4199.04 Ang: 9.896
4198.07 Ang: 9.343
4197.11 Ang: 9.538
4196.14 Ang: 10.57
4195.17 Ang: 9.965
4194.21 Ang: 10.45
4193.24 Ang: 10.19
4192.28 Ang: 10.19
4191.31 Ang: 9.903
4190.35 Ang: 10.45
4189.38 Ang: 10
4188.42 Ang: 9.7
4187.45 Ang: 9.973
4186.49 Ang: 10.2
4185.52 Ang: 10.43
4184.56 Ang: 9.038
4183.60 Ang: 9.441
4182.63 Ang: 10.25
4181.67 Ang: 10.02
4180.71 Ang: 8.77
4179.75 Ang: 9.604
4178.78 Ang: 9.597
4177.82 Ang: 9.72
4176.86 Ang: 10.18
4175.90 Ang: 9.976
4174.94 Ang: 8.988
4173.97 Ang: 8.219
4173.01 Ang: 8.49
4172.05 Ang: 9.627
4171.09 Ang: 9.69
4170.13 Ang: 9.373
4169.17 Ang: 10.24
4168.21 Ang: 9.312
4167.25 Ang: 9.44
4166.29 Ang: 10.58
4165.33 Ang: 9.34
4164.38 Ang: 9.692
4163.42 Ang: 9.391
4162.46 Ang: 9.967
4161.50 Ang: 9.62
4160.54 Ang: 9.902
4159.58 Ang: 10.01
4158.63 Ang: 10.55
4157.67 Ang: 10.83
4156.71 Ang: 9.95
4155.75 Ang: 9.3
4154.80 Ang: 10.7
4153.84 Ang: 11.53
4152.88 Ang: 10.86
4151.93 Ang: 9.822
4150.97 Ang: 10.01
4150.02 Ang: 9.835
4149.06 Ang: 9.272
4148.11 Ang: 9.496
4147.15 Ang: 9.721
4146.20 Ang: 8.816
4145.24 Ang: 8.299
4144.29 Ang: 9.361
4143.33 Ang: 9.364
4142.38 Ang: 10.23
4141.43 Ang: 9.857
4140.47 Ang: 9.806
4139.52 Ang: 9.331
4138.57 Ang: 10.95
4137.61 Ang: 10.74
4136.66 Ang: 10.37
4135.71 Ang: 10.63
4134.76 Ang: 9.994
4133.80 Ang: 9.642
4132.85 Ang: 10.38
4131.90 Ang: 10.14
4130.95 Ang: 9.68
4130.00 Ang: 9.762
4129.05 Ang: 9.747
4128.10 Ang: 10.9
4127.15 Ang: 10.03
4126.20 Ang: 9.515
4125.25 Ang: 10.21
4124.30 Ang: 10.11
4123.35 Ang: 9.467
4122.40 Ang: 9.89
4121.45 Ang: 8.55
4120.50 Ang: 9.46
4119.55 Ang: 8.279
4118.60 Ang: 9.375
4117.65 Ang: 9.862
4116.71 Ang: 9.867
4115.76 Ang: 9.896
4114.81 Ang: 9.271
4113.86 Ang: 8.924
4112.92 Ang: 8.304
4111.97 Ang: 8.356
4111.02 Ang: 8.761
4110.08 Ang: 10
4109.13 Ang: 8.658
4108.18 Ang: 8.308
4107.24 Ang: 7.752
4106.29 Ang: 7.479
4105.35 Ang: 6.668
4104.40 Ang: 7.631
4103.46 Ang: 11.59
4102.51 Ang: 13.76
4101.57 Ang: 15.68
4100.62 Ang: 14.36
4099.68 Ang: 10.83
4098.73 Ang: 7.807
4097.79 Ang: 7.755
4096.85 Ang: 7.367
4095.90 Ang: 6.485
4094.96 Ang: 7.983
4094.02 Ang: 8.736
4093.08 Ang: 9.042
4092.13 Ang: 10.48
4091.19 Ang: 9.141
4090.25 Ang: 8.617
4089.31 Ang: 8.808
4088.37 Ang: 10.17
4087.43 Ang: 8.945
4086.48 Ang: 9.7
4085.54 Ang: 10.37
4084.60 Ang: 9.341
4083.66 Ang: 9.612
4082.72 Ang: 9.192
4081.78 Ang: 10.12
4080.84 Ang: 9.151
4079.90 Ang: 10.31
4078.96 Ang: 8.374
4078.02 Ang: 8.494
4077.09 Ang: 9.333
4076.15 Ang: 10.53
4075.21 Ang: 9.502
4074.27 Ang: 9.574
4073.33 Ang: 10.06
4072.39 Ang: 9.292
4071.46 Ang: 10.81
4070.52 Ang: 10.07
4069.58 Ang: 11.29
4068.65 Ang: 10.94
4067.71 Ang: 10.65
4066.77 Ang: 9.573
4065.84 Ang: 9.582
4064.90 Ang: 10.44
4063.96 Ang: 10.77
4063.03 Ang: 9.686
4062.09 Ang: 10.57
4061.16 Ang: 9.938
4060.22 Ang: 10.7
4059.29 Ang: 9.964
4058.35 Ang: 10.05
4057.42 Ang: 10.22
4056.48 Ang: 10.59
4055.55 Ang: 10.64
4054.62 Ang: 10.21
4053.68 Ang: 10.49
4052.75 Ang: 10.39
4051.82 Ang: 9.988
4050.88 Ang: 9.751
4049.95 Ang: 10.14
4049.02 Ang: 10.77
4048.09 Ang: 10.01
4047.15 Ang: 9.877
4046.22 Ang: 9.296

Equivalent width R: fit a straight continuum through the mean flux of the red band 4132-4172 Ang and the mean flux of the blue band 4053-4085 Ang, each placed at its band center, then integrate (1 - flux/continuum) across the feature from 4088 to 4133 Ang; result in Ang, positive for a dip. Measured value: 2.3 Ang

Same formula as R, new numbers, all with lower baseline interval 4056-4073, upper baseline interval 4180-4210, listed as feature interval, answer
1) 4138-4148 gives 0.41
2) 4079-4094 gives 1.07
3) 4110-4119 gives 0.78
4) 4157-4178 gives 0.45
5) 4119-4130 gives 0.44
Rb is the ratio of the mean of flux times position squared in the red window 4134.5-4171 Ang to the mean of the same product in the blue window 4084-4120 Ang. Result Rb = 1.09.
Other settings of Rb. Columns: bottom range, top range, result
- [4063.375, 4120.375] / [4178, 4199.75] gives 1.09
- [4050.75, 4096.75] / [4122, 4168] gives 1.06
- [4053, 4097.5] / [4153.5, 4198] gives 1.07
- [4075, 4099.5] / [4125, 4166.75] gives 1.13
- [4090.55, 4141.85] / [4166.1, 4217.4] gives 1.05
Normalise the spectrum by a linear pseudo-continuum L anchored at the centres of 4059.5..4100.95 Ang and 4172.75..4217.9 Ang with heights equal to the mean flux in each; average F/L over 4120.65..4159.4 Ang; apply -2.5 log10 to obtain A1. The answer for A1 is -0.031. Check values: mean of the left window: 9.63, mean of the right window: 9.68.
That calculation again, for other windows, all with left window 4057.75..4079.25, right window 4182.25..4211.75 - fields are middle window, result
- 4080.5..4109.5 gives 0.07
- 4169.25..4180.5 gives 0.05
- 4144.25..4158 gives 0.01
